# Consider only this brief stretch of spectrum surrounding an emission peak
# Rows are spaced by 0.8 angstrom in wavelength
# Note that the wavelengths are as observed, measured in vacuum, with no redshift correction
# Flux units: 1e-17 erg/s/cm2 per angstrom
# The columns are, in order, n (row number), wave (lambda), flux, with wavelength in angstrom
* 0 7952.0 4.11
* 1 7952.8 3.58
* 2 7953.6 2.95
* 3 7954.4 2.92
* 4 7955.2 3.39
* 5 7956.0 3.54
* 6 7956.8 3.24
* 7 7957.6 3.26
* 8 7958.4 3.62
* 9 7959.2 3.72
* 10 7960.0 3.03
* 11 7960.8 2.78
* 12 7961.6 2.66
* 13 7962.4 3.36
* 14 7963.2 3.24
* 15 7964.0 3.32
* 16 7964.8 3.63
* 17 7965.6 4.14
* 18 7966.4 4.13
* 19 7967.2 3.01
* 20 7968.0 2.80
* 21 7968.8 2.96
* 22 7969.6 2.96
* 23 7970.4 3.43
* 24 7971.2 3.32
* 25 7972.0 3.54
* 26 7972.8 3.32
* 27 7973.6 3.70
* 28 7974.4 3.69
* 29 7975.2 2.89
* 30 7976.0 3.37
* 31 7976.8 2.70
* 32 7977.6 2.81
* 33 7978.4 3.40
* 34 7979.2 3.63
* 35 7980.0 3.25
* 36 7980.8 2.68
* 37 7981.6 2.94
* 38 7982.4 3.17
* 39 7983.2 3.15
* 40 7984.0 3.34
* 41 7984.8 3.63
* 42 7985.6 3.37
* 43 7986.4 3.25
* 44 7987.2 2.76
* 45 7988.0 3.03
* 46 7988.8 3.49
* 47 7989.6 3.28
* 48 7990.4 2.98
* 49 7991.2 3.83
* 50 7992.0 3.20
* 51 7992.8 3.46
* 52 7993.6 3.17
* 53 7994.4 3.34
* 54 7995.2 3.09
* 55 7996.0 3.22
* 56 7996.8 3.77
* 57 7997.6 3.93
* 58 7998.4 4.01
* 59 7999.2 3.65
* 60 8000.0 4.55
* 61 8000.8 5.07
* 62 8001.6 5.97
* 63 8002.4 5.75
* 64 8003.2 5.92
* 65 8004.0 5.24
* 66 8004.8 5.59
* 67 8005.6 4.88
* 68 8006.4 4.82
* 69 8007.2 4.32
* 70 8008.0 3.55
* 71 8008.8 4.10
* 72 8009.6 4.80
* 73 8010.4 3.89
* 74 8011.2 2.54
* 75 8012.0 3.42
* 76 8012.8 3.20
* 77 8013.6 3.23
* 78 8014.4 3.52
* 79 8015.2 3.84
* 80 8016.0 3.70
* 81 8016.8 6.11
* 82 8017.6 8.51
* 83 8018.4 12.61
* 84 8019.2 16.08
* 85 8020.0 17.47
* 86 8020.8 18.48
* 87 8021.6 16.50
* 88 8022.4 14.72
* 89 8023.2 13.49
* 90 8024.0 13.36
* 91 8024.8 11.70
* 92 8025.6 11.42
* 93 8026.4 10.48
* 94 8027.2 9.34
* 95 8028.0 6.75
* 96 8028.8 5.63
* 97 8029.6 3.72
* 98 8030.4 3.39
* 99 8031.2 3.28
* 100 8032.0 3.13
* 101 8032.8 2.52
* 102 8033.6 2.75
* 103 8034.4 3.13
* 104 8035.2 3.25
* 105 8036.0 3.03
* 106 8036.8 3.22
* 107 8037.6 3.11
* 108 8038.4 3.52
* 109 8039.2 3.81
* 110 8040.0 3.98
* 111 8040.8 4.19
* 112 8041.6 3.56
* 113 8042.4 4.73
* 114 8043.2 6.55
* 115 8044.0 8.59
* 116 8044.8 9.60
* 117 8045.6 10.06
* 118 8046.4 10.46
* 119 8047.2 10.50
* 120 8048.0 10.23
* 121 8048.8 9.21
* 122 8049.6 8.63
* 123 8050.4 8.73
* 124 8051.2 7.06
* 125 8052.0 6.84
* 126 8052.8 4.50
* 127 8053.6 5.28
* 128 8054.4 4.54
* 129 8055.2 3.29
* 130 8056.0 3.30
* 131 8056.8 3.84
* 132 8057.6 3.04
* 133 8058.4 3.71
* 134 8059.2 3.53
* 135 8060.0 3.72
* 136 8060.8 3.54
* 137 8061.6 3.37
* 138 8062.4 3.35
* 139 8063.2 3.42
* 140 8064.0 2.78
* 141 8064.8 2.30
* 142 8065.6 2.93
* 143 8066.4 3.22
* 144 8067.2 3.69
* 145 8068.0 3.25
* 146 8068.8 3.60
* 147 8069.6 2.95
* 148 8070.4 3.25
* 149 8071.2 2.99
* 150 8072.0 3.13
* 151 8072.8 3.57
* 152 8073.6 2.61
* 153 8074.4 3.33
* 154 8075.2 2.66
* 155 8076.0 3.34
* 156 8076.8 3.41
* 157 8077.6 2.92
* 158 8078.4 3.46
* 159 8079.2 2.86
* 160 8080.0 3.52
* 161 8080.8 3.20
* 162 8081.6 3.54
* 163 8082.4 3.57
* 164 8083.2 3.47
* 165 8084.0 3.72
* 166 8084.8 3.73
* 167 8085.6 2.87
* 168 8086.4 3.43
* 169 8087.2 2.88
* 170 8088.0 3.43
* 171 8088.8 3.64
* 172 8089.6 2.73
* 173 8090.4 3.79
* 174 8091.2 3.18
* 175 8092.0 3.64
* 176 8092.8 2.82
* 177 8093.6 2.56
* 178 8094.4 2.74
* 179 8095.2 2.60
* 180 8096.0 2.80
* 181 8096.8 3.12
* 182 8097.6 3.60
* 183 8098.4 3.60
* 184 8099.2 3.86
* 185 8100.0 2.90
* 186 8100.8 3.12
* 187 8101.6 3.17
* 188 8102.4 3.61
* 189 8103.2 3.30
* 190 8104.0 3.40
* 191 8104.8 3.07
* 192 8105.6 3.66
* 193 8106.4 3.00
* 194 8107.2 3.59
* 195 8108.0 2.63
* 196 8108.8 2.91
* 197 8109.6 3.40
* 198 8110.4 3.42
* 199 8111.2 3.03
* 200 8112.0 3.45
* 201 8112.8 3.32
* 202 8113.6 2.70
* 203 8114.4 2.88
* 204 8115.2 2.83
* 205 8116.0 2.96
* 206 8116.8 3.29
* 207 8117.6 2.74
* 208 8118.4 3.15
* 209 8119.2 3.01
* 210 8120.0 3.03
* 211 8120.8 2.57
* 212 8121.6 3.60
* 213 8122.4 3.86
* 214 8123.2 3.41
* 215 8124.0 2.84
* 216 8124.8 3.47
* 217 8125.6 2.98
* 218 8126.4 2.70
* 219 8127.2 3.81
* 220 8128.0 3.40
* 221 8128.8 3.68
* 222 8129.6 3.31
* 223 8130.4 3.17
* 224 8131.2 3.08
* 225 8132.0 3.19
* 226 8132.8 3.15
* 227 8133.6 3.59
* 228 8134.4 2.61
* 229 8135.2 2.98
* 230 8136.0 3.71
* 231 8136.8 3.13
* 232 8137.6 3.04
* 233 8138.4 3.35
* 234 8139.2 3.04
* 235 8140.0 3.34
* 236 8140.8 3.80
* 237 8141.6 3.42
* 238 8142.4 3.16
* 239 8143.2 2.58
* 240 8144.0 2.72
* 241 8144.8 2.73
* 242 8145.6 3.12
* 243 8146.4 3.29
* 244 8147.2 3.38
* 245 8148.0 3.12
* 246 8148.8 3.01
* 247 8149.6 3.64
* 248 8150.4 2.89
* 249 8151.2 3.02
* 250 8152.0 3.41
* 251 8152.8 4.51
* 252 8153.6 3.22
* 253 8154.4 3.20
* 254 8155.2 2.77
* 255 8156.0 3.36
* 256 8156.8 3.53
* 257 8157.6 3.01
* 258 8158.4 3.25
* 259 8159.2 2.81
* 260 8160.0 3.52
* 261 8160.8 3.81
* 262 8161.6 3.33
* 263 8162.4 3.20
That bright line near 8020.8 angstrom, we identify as H-alpha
